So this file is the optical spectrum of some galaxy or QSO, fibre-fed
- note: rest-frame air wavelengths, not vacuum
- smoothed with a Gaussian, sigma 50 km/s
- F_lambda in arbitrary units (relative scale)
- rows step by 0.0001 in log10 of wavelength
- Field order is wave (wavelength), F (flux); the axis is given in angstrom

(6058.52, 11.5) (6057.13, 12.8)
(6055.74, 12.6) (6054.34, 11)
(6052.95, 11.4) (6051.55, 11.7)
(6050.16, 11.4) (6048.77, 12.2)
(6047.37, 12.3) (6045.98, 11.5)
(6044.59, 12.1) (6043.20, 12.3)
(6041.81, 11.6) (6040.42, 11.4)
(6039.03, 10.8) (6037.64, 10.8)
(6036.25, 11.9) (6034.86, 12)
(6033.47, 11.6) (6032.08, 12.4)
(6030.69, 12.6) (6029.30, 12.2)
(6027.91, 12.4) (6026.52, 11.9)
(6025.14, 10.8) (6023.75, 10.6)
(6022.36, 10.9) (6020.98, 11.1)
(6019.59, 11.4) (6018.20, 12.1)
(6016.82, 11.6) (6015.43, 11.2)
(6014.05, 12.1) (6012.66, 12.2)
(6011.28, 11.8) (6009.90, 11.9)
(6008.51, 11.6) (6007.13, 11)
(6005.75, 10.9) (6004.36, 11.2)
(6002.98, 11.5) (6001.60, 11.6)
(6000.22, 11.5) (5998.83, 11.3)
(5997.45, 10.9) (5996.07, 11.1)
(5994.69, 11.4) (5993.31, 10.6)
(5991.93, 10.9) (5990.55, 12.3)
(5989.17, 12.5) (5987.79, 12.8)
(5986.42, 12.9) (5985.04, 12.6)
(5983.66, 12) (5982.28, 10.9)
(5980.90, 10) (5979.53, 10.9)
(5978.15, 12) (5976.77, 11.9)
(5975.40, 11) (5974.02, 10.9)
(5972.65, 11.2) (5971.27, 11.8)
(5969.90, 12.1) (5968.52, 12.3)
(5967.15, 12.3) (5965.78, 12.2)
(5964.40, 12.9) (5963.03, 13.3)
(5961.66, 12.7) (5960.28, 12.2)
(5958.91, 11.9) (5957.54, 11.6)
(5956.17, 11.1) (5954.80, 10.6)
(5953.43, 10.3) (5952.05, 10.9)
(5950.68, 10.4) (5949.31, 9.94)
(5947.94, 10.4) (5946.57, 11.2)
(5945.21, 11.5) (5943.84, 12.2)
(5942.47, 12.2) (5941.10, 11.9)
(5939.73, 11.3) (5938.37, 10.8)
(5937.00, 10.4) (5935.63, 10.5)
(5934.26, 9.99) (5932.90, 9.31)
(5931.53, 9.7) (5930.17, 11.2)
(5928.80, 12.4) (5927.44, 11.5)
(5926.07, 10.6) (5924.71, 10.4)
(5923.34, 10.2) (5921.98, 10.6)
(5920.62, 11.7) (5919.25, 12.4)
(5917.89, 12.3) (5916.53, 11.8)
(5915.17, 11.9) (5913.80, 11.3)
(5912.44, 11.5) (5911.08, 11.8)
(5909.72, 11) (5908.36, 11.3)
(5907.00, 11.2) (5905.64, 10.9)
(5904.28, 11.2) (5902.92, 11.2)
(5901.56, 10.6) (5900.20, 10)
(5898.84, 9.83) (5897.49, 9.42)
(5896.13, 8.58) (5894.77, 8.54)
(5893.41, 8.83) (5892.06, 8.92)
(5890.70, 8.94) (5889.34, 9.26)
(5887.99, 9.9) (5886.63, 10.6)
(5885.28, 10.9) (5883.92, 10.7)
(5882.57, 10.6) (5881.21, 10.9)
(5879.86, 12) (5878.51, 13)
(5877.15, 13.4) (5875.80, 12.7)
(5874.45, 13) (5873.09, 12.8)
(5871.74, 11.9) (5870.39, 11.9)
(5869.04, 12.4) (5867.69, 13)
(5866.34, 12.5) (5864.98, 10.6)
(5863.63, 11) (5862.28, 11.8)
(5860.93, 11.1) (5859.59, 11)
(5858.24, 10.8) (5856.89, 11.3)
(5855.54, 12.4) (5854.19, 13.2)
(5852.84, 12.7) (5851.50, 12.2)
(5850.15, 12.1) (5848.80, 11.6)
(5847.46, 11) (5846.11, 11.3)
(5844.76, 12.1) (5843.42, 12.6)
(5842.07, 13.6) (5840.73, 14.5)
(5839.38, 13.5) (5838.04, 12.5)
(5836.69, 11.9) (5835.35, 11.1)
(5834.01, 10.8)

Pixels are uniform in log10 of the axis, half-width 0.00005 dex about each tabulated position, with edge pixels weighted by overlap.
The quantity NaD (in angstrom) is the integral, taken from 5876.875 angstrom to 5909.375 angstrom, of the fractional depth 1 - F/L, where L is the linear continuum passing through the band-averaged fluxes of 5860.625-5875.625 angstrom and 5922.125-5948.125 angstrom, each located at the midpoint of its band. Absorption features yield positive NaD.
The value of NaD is 3.4 angstrom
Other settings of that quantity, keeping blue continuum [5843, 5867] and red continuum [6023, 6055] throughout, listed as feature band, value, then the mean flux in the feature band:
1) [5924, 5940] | 1.4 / 10.7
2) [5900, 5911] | 0.7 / 11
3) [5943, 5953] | 0.7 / 10.9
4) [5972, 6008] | 0.8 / 11.5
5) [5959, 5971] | -0.8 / 12.4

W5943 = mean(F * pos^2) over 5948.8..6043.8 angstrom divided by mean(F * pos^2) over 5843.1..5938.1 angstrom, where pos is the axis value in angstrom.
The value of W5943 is 1.08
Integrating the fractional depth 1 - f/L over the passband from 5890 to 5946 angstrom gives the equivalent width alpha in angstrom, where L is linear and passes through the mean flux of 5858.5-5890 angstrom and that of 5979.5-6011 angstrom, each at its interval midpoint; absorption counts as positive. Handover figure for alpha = 3.8 angstrom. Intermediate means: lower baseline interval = 11.6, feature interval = 10.8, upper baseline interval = 11.5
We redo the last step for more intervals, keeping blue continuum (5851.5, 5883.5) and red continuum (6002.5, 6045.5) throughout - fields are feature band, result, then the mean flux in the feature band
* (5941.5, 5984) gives 0.9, 11.5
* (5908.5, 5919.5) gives 0.2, 11.7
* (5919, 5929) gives 0.6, 11.1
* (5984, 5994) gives -0.3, 12.1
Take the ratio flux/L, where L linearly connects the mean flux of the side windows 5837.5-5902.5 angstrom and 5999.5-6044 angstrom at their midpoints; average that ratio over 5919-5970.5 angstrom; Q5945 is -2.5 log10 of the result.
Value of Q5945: 0.02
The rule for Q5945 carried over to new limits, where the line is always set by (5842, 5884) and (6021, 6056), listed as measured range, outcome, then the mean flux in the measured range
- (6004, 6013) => 0.02 mag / 11.5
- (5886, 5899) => 0.27 mag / 9.26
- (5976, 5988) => 0.00 mag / 11.7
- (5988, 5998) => 0.03 mag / 11.5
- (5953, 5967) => -0.01 mag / 11.9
